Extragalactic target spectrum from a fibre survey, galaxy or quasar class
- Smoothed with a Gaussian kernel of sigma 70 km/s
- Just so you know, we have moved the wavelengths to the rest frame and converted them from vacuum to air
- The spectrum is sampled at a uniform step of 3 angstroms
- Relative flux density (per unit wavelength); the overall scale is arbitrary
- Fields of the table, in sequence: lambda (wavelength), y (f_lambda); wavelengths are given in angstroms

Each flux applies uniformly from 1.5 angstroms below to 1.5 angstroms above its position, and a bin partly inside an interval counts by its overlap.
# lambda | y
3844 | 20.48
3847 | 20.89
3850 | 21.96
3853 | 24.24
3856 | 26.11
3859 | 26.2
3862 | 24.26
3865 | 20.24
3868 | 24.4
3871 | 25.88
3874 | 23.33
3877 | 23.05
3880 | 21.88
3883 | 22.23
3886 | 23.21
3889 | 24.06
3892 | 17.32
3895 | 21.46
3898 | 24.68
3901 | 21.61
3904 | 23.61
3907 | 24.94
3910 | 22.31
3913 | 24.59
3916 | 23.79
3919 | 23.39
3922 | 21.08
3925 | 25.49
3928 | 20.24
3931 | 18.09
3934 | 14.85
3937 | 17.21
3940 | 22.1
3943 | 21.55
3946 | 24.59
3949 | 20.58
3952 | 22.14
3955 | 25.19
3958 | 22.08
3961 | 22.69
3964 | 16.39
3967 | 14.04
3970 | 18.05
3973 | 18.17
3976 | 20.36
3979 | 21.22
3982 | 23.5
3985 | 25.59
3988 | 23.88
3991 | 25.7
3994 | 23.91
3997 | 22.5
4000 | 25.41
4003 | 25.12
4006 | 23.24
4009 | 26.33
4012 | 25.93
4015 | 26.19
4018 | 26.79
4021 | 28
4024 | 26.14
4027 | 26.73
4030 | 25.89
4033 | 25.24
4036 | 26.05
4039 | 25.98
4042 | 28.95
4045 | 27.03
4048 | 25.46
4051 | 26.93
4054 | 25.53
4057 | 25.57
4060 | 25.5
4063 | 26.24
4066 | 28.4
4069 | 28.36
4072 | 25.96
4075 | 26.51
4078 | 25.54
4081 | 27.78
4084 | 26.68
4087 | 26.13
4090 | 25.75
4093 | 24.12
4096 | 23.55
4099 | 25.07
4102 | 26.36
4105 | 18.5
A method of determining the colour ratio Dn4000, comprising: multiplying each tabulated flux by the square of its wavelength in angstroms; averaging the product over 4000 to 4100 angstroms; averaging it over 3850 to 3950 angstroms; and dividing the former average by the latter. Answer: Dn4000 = 1.25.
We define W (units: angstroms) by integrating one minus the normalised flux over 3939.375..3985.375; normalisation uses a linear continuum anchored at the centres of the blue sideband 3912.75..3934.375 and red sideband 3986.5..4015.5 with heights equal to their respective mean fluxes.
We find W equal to 4.3 angstroms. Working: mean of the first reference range 21.6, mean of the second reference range 24.8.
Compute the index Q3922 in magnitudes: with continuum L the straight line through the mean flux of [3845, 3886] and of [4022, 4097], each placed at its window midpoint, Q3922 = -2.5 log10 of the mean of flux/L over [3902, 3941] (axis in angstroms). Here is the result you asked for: 0.12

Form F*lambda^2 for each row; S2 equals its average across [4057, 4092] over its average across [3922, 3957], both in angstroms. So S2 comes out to 1.3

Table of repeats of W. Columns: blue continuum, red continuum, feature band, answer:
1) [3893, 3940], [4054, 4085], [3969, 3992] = 1.69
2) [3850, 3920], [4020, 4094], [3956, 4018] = 6.27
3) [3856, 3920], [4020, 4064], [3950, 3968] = 2.95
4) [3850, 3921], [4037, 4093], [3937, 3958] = 1.85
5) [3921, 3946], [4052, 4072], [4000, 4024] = -1.77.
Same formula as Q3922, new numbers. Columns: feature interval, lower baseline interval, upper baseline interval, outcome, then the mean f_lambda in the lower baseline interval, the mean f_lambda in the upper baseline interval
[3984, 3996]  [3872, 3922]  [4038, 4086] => 0.015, 22.8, 26.7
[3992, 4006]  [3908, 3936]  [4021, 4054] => 0.028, 21.5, 26.5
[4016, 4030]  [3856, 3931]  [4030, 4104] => -0.060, 23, 26.1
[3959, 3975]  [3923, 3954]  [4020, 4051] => 0.235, 20.8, 26.5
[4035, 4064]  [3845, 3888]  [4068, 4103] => -0.034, 23.4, 25.9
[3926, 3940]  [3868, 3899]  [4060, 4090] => 0.281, 22.8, 26.7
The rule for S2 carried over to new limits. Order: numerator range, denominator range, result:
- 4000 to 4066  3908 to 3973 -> 1.31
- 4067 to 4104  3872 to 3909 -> 1.26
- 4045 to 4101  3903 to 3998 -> 1.28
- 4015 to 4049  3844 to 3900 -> 1.25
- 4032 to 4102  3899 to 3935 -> 1.28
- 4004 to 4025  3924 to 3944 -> 1.37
